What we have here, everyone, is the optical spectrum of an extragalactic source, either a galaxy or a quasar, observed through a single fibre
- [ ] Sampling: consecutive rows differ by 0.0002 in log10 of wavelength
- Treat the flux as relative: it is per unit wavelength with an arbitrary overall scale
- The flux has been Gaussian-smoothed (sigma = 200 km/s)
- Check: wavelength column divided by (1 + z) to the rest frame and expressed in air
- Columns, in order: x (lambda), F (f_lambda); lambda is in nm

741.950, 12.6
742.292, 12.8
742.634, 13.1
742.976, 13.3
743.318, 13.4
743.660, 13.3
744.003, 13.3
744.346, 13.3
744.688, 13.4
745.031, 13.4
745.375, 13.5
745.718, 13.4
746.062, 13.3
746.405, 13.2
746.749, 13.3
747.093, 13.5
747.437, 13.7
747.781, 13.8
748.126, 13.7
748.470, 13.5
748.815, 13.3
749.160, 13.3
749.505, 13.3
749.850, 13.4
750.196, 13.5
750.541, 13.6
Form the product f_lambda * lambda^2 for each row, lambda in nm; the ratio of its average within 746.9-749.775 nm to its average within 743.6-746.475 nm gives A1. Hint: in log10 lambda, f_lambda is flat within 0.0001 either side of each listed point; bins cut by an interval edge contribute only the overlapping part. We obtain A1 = 1.02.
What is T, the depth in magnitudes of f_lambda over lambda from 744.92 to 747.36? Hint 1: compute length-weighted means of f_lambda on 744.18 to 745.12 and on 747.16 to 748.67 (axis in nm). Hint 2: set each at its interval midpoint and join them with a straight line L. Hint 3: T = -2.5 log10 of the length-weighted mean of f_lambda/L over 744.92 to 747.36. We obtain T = 0.01 mag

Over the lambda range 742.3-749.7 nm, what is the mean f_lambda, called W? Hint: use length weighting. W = 13.4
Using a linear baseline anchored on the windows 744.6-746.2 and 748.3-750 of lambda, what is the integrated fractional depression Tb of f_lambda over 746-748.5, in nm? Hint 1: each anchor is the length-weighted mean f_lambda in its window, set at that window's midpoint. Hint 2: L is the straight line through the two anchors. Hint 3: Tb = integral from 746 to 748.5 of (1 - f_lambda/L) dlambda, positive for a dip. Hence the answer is -0.025 nm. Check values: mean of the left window 13.4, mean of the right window 13.4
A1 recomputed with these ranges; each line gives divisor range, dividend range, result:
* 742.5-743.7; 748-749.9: 1.03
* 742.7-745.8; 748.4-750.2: 1.01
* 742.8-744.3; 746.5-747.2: 1.01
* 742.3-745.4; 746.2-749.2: 1.02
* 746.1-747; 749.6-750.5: 1.02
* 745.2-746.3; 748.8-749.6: 1.00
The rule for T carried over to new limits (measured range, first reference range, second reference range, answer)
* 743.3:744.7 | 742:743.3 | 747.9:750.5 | -0.02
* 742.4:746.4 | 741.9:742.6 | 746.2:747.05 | -0.02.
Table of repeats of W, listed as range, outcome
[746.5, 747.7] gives 13.5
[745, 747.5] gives 13.4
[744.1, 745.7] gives 13.4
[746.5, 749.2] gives 13.5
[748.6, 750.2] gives 13.3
